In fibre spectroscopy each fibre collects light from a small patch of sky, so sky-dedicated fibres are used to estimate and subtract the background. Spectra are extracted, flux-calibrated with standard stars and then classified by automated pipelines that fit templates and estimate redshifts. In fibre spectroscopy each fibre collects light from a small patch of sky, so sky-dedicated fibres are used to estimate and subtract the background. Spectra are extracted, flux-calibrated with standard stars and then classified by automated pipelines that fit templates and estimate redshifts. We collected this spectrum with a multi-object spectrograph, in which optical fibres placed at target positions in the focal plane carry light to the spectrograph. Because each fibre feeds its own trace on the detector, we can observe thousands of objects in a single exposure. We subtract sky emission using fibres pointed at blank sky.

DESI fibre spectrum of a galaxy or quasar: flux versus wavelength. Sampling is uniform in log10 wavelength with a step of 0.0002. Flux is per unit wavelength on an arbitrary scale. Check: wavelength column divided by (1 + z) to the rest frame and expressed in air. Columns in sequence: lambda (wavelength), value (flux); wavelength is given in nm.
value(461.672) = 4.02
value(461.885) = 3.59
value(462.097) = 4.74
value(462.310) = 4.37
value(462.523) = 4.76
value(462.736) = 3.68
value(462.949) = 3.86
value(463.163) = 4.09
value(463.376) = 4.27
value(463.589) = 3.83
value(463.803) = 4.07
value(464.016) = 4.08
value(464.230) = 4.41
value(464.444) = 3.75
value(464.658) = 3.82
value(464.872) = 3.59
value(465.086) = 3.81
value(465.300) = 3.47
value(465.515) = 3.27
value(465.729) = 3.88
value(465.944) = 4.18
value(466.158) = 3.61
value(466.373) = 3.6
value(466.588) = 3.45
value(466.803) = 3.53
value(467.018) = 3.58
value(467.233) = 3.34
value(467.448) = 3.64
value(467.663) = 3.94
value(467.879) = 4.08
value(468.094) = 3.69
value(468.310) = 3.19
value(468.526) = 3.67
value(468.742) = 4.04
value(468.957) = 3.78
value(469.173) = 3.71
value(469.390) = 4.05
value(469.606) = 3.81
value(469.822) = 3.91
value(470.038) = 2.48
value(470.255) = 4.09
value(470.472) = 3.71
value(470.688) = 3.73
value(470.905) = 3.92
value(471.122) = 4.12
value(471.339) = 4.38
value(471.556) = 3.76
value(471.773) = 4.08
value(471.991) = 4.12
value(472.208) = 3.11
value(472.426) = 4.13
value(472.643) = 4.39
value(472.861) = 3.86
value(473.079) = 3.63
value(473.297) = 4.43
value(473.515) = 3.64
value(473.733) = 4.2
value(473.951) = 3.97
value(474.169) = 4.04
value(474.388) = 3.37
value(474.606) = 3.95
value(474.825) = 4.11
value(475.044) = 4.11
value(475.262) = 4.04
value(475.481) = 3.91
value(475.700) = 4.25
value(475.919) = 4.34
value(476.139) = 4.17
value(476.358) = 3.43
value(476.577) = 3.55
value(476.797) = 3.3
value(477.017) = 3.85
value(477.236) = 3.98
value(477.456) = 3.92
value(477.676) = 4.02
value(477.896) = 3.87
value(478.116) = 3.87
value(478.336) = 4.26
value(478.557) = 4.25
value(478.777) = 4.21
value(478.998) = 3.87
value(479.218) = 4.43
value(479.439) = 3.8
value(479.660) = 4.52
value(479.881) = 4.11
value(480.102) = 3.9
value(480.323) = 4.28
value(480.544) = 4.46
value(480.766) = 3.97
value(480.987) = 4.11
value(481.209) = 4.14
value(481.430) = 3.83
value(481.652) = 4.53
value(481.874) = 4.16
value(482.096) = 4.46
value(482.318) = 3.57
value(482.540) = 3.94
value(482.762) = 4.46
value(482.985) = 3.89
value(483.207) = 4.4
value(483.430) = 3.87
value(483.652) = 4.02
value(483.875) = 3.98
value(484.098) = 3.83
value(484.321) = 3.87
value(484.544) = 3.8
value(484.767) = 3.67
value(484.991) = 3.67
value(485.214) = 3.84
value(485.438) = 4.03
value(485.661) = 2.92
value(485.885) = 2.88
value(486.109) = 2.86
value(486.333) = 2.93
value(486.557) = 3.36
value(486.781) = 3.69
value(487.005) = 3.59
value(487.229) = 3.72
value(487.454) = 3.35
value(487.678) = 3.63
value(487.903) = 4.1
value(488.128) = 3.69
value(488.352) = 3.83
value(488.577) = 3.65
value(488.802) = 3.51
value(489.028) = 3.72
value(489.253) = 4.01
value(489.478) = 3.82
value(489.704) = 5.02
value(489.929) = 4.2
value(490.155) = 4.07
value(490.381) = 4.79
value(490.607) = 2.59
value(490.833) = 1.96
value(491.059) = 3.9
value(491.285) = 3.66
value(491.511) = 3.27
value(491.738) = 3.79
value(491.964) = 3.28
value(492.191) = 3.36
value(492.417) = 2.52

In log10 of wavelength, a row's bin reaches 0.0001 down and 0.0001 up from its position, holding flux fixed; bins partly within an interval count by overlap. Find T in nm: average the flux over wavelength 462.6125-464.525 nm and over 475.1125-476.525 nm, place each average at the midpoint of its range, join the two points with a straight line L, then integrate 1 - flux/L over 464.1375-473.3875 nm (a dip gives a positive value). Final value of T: 0.53 nm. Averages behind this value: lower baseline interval 4.01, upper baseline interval 4.01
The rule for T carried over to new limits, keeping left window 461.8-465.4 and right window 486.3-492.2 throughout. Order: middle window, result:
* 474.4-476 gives -0.08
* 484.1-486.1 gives 0.09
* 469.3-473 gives 0.05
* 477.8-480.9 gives -0.27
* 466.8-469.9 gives 0.17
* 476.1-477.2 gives 0.05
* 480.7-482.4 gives -0.15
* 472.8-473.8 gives -0.02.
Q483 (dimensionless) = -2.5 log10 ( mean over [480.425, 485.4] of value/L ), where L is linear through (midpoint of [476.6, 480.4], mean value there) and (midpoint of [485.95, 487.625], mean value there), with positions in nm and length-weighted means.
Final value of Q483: -0.10 mag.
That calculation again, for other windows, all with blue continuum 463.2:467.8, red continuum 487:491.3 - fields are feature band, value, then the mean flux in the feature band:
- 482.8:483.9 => -0.09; 4.06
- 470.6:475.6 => -0.05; 3.96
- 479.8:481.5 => -0.10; 4.11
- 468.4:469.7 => -0.02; 3.83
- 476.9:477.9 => -0.05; 3.93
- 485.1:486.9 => 0.13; 3.32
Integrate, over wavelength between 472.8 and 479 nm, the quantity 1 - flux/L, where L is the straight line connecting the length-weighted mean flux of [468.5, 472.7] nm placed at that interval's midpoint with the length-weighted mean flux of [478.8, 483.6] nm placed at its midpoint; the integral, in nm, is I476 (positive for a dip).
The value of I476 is 0.063 nm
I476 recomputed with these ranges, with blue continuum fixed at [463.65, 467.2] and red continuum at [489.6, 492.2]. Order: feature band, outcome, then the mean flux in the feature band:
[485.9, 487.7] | 0.159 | 3.35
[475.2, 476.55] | -0.102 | 3.99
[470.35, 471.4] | -0.063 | 3.96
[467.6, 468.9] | -0.008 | 3.76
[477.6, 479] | -0.136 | 4.06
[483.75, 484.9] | -0.045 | 3.83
